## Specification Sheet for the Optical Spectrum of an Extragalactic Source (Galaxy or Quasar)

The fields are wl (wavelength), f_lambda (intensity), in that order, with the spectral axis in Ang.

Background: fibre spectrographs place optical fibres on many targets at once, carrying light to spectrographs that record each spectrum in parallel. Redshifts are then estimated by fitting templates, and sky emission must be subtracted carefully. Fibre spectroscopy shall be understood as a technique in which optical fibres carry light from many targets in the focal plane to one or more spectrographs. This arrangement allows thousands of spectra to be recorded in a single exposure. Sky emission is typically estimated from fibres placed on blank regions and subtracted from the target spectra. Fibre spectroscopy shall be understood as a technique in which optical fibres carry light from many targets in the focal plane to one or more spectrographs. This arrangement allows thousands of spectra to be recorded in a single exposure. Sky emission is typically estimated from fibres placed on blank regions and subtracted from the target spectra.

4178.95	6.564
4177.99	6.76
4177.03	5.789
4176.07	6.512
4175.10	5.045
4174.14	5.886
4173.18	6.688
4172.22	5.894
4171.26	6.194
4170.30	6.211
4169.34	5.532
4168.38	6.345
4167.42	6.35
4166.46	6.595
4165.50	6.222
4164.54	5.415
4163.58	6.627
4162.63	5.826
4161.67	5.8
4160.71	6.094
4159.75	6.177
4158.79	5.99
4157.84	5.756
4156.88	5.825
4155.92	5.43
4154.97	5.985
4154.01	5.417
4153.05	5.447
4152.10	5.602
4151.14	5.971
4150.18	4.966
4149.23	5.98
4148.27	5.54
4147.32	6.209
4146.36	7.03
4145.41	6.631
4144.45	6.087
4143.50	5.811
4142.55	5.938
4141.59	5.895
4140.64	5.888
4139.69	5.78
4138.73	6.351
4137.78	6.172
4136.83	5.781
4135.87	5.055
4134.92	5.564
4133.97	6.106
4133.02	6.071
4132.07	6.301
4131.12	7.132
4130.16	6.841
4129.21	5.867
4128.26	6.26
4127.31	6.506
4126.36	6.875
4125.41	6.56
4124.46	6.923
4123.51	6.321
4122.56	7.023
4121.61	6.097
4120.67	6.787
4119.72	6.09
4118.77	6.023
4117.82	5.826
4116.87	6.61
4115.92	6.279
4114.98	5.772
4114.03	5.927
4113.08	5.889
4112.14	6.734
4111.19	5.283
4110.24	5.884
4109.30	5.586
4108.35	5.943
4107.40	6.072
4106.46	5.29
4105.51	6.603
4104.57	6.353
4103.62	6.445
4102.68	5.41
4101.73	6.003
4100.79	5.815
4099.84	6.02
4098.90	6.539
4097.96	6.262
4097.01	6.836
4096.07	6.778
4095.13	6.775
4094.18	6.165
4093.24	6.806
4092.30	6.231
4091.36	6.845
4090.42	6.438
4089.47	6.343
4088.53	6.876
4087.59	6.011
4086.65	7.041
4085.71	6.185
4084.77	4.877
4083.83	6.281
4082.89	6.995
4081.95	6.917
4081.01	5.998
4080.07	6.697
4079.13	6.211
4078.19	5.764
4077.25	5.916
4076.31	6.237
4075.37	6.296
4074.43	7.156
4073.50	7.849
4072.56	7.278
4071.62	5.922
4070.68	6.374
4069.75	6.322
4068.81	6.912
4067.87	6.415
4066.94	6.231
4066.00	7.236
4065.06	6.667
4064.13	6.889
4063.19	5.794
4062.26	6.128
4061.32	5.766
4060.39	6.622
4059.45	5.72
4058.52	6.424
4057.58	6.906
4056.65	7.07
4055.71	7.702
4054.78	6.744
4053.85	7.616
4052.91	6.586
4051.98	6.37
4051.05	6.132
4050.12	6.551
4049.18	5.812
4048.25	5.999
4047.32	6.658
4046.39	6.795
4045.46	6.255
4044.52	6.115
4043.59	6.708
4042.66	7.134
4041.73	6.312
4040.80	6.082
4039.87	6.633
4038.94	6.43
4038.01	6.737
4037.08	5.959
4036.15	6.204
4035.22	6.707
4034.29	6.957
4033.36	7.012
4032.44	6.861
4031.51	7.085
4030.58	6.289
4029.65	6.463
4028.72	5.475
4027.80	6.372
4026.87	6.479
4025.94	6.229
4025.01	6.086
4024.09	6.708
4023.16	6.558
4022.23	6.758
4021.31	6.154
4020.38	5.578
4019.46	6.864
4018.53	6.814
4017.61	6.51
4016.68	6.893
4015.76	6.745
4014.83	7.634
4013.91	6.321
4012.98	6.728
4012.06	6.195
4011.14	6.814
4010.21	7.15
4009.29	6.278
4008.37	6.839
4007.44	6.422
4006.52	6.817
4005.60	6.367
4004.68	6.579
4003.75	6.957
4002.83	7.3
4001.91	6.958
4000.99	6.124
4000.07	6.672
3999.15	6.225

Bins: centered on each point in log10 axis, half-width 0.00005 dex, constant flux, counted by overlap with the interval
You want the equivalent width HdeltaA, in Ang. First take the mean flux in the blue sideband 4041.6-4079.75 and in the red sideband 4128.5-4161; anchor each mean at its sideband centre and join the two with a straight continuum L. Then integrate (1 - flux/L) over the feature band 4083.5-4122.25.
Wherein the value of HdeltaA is 0.3 Ang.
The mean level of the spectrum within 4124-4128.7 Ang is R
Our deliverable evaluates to 6.63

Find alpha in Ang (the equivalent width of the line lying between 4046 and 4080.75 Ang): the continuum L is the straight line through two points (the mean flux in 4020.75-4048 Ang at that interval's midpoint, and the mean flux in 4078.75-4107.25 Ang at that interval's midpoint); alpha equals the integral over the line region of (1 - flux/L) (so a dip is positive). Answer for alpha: -0.7 Ang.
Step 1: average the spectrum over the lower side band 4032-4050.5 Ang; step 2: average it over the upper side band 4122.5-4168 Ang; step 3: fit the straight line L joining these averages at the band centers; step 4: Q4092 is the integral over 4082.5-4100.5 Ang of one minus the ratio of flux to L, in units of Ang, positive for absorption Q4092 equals -0.39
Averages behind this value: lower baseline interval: 6.5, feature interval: 6.43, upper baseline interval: 6.07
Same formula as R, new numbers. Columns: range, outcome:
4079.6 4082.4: 6.53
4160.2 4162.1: 5.94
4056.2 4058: 7.01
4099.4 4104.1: 5.93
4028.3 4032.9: 6.44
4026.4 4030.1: 6.2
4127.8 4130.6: 6.32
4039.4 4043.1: 6.54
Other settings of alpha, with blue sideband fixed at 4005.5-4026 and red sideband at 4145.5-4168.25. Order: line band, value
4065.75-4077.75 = -0.52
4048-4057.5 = -0.38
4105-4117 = 0.35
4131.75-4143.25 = 0.25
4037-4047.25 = -0.03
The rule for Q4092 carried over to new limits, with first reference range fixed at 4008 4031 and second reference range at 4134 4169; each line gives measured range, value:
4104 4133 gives -0.8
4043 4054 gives -0.1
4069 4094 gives -0.9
